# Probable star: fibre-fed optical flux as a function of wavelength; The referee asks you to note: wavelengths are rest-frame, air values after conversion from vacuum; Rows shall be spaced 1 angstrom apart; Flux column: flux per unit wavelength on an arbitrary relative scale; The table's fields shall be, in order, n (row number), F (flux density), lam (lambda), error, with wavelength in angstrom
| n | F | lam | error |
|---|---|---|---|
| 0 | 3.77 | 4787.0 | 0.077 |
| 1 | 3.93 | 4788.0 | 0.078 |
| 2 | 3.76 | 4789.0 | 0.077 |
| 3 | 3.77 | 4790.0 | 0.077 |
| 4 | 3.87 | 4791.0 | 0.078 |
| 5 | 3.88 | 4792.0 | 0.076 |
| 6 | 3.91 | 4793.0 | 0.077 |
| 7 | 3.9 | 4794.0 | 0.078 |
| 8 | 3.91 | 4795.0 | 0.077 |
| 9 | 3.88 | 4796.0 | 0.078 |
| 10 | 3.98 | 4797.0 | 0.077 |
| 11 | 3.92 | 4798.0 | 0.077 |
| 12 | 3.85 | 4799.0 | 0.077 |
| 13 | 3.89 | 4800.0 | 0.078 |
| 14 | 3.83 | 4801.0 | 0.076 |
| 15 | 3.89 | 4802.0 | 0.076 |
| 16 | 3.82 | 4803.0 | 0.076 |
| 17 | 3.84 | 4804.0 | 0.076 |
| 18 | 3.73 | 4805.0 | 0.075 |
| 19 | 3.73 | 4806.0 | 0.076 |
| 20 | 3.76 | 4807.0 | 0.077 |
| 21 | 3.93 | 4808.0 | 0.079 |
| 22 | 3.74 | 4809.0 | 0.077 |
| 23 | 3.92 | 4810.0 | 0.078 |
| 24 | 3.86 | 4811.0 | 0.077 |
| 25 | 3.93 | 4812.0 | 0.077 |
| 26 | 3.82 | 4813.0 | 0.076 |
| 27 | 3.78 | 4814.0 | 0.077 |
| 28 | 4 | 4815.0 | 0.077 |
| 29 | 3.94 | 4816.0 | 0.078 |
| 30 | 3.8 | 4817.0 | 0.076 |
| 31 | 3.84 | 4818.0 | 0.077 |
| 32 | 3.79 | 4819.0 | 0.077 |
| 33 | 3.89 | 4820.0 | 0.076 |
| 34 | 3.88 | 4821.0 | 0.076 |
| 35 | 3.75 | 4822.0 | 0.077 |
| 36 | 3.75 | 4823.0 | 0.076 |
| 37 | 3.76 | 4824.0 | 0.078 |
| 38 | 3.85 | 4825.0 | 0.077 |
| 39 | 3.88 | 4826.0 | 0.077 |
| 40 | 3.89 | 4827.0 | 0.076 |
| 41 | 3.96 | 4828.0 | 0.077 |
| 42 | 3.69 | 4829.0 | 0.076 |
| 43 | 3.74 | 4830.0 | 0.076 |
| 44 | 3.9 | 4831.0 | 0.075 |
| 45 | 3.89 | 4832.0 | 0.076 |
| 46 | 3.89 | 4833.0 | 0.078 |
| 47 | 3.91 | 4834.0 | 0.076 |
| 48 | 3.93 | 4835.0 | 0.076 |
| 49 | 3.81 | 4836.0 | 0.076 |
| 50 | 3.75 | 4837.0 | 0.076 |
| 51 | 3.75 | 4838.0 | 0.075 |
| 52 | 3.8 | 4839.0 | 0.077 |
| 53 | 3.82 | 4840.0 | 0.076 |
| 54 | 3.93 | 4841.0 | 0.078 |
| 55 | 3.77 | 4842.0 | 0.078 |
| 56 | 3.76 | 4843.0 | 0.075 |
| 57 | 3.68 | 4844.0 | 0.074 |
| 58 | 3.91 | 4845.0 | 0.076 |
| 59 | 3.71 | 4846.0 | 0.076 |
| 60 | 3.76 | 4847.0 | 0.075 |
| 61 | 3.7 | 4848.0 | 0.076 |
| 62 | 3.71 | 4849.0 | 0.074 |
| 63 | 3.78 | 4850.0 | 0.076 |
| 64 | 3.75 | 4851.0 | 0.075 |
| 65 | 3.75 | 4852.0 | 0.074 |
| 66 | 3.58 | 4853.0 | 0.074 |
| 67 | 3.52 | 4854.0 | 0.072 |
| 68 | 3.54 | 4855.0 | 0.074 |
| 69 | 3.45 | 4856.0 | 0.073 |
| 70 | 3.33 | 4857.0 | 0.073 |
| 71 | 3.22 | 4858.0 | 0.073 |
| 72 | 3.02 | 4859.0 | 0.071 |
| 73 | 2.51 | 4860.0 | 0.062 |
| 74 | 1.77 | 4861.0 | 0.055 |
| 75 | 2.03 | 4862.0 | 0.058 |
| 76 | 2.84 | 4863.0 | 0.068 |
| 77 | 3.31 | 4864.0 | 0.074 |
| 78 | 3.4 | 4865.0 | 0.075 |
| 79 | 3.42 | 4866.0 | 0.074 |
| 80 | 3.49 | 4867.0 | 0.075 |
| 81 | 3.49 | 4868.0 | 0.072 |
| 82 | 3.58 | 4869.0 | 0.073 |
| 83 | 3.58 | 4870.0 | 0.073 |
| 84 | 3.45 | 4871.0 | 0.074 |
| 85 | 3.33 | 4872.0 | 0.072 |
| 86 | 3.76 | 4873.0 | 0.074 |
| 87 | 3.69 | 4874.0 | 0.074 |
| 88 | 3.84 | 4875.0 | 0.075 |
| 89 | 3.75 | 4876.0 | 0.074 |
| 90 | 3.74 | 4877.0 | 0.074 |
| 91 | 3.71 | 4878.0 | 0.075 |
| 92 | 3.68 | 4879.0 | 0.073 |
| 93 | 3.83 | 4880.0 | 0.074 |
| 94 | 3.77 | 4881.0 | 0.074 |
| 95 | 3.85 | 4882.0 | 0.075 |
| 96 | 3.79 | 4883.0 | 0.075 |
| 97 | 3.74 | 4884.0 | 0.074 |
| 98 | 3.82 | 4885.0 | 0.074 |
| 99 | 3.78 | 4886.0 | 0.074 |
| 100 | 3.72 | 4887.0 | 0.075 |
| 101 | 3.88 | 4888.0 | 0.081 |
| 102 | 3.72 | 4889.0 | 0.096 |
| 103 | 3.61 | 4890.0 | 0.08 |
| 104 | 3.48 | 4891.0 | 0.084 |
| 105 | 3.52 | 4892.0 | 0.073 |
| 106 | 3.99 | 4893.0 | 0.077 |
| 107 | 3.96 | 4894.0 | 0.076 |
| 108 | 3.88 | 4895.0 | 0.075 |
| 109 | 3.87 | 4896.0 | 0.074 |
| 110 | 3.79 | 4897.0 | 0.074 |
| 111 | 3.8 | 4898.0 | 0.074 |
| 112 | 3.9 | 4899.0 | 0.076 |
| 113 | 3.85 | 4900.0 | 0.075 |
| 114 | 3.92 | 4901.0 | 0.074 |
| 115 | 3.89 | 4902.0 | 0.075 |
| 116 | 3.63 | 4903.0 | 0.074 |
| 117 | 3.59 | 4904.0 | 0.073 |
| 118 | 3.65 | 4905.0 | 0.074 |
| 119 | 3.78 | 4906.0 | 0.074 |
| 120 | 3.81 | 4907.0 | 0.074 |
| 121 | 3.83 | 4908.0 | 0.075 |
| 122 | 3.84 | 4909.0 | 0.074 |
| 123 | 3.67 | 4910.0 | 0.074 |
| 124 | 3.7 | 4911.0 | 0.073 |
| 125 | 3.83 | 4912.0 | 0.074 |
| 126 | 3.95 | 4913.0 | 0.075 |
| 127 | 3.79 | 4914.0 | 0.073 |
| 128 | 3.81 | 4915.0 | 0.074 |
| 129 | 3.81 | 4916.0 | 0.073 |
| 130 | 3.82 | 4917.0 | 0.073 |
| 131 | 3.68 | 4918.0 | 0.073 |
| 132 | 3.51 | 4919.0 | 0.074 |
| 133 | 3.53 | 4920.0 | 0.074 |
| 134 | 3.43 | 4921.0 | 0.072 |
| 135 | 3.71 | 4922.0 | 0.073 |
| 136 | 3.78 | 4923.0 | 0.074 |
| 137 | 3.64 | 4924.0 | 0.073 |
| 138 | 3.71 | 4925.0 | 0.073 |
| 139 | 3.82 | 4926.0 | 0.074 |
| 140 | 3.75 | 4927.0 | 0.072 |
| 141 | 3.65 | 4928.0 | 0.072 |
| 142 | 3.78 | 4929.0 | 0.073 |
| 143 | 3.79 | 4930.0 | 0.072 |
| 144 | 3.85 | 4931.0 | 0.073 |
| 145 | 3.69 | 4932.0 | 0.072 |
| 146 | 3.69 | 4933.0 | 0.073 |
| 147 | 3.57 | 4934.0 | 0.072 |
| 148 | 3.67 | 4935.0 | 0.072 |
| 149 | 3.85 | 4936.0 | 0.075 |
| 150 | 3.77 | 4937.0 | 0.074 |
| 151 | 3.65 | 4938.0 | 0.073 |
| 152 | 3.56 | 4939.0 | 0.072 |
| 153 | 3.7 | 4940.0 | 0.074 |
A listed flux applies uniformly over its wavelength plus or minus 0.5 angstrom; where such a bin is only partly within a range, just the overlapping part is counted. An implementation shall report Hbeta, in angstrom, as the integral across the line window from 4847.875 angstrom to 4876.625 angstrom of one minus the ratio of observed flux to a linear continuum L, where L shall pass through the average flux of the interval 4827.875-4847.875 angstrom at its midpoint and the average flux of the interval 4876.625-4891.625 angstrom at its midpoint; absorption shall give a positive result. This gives 3.1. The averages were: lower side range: 3.81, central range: 3.36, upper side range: 3.74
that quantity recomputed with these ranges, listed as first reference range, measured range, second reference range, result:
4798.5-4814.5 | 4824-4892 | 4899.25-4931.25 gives 3.28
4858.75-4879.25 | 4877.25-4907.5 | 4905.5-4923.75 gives -2.15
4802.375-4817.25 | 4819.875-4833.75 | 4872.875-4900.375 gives -0.04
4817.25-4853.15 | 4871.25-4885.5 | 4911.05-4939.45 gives 0.12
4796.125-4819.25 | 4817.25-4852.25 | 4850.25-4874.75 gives -2.30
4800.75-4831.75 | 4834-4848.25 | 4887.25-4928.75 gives 0.06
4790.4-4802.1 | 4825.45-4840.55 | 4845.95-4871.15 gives -1.20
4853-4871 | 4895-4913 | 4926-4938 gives -1.47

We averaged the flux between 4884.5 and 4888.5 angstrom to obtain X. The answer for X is 3.8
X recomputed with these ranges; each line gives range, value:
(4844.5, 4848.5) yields 3.77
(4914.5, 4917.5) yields 3.81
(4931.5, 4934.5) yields 3.65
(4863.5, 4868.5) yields 3.42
